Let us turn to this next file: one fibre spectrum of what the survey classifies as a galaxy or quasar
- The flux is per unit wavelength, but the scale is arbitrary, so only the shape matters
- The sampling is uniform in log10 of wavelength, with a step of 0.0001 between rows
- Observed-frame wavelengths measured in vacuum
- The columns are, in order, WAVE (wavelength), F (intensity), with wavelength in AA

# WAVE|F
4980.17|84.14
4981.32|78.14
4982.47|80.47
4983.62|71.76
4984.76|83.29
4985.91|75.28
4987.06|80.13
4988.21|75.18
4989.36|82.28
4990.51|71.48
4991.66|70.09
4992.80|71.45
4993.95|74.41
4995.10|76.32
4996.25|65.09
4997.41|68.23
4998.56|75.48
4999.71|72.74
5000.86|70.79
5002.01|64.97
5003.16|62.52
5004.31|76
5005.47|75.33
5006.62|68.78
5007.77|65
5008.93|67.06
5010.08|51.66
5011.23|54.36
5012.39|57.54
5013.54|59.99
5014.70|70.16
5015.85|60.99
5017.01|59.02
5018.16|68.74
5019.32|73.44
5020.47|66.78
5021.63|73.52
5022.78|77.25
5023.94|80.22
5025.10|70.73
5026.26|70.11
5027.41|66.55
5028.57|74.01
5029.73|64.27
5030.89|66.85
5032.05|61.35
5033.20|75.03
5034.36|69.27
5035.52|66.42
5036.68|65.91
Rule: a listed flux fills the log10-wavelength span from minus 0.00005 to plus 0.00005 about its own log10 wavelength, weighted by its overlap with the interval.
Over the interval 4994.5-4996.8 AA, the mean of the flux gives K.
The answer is 70.8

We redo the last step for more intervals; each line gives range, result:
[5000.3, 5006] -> 69.9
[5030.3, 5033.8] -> 67.8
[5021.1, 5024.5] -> 77.1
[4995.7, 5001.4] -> 70.4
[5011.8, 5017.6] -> 61.5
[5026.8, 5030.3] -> 68.4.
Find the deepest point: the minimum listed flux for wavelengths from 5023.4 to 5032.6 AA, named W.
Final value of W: 61.35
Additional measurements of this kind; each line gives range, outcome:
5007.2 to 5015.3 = 51.66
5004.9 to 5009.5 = 65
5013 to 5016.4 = 59.99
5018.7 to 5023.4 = 66.78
